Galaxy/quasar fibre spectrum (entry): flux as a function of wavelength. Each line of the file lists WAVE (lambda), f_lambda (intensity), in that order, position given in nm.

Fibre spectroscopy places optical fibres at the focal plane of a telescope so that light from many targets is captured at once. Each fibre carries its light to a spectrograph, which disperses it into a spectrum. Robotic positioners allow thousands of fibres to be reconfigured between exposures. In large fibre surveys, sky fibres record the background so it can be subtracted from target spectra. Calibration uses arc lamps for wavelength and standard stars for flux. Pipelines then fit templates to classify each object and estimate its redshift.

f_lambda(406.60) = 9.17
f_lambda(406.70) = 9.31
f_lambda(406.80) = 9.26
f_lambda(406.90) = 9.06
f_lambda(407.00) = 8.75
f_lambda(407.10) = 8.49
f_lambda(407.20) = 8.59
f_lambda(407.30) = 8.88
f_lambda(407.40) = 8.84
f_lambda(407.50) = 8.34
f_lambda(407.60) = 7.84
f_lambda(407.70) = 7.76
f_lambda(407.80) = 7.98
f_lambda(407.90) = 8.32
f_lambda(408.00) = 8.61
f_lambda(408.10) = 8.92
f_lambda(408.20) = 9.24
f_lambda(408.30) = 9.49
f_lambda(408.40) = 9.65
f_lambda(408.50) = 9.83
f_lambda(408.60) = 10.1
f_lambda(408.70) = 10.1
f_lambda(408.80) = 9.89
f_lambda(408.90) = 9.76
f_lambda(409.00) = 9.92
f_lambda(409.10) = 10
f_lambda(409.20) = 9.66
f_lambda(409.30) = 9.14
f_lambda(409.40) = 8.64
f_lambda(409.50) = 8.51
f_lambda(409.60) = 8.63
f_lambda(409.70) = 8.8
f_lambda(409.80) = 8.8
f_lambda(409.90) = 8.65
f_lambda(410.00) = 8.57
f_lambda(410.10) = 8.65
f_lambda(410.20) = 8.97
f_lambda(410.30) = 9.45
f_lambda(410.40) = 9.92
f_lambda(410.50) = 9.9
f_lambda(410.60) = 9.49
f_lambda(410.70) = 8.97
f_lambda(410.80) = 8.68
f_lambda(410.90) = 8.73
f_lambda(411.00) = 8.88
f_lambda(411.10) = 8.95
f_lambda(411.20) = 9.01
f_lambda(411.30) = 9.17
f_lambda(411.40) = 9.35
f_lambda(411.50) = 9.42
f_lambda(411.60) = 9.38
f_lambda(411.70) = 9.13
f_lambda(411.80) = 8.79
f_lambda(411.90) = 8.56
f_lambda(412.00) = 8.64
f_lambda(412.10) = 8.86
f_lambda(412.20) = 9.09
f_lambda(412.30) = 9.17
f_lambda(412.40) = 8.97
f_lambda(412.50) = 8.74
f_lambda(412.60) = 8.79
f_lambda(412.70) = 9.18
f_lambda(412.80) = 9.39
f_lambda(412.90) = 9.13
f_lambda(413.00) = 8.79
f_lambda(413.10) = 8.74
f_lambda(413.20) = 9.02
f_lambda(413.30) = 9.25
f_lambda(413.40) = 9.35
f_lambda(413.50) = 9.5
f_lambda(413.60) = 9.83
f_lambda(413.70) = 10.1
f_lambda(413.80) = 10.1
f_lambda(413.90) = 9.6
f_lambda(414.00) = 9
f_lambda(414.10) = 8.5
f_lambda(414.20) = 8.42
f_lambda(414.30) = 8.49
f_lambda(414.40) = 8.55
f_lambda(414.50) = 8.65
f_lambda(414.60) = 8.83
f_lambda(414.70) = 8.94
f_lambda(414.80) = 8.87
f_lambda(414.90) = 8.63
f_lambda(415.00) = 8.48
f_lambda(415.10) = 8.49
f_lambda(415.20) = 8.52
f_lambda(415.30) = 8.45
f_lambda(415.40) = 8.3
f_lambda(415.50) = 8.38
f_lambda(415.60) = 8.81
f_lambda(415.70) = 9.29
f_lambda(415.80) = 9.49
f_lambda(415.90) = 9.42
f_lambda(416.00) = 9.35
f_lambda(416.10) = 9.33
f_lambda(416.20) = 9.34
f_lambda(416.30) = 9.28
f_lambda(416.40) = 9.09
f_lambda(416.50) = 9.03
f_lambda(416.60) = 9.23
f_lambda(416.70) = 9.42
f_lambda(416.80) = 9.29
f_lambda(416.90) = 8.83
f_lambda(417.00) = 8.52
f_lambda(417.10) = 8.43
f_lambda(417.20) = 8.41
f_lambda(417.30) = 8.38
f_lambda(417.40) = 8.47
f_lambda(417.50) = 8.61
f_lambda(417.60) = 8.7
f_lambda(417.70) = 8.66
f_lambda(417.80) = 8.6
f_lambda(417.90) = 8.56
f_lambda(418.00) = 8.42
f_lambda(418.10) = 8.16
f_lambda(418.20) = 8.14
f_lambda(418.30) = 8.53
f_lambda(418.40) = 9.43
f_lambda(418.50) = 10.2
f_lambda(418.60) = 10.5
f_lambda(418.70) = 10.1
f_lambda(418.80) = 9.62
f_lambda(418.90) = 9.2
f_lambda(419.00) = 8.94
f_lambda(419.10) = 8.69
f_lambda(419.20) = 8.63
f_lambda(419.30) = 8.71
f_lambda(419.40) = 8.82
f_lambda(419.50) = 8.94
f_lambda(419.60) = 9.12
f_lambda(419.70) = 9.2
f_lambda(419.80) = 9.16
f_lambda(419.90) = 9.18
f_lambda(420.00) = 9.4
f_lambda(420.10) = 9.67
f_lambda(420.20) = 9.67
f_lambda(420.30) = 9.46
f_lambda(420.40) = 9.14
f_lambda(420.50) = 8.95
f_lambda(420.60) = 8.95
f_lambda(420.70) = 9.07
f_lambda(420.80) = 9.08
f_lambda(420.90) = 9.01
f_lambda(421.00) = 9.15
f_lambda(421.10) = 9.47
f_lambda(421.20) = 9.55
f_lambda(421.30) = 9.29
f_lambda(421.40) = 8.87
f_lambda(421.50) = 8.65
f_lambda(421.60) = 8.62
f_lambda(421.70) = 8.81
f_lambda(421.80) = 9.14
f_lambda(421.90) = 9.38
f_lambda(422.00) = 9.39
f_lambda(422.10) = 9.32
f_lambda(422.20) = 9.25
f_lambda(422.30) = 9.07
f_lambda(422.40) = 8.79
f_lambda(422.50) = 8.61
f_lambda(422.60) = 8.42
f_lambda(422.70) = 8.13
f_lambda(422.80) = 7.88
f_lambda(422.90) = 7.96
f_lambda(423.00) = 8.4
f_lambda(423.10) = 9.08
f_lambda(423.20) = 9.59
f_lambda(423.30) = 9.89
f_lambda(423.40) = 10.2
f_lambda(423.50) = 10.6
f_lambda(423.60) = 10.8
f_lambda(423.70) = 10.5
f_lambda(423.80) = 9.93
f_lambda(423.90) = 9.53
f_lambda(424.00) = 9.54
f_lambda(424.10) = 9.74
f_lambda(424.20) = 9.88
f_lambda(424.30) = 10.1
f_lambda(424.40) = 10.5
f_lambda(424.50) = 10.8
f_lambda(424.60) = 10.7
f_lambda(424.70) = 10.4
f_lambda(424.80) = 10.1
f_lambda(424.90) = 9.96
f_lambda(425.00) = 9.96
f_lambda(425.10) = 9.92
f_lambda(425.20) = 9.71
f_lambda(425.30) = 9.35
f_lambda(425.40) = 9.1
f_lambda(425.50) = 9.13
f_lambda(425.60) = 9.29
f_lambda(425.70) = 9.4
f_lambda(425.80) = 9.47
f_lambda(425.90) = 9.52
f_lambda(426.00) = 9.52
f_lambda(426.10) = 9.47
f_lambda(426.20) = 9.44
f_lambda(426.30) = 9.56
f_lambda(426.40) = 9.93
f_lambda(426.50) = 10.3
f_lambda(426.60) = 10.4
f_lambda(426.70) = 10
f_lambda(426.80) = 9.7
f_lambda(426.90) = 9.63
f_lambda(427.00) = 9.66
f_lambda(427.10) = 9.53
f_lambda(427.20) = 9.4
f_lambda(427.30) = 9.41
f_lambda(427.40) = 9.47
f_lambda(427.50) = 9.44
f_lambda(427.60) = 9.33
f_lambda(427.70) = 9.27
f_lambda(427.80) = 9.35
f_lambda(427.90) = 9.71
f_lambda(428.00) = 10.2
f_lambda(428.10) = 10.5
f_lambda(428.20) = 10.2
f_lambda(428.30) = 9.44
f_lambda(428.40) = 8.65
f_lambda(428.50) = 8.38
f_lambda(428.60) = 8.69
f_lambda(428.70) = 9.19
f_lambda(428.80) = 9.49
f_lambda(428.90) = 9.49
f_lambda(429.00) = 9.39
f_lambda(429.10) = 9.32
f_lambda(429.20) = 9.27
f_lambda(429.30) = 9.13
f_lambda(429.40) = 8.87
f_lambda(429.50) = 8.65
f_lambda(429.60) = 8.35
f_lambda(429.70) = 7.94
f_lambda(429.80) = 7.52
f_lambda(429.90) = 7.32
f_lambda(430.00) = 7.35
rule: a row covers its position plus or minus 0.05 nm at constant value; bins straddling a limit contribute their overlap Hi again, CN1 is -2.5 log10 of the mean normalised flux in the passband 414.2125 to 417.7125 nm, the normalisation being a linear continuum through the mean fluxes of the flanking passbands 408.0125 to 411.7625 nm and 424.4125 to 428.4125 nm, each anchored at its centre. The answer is 0.07 mag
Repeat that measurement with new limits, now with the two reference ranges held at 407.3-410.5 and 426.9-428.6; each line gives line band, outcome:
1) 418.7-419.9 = 0.028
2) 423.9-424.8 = -0.084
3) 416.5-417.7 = 0.059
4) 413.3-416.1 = 0.025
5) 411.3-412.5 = 0.013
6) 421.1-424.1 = 0.016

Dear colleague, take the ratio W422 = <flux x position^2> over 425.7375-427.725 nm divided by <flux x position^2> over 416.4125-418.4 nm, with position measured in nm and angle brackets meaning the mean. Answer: 1.2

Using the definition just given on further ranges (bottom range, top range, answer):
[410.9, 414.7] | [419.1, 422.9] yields 1.03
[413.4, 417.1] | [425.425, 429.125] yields 1.12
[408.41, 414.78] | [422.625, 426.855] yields 1.13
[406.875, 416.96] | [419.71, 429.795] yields 1.11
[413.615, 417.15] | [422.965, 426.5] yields 1.14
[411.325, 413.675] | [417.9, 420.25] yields 1.04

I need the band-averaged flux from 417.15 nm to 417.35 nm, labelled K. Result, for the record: 8.4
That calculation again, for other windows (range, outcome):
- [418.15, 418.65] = 9.36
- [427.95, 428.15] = 10.3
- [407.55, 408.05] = 8.1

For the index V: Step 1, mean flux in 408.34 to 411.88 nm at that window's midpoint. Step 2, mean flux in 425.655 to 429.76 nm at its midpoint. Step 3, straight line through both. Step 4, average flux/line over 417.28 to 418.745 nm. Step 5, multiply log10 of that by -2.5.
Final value 0.05 mag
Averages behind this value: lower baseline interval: 9.24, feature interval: 8.9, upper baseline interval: 9.41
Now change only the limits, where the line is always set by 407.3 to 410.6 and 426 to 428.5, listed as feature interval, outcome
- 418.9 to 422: 0.040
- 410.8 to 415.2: 0.025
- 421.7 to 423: 0.086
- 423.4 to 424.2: -0.061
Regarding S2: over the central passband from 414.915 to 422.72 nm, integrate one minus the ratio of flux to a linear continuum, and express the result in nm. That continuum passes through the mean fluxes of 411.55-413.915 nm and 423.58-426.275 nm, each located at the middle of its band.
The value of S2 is 0.42 nm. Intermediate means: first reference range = 9.16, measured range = 8.99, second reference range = 9.83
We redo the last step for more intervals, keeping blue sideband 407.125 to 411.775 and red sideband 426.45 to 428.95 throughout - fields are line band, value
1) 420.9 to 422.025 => 0.033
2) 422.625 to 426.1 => -0.069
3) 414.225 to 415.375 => 0.075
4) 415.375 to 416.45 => 0.015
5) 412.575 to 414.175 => -0.015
